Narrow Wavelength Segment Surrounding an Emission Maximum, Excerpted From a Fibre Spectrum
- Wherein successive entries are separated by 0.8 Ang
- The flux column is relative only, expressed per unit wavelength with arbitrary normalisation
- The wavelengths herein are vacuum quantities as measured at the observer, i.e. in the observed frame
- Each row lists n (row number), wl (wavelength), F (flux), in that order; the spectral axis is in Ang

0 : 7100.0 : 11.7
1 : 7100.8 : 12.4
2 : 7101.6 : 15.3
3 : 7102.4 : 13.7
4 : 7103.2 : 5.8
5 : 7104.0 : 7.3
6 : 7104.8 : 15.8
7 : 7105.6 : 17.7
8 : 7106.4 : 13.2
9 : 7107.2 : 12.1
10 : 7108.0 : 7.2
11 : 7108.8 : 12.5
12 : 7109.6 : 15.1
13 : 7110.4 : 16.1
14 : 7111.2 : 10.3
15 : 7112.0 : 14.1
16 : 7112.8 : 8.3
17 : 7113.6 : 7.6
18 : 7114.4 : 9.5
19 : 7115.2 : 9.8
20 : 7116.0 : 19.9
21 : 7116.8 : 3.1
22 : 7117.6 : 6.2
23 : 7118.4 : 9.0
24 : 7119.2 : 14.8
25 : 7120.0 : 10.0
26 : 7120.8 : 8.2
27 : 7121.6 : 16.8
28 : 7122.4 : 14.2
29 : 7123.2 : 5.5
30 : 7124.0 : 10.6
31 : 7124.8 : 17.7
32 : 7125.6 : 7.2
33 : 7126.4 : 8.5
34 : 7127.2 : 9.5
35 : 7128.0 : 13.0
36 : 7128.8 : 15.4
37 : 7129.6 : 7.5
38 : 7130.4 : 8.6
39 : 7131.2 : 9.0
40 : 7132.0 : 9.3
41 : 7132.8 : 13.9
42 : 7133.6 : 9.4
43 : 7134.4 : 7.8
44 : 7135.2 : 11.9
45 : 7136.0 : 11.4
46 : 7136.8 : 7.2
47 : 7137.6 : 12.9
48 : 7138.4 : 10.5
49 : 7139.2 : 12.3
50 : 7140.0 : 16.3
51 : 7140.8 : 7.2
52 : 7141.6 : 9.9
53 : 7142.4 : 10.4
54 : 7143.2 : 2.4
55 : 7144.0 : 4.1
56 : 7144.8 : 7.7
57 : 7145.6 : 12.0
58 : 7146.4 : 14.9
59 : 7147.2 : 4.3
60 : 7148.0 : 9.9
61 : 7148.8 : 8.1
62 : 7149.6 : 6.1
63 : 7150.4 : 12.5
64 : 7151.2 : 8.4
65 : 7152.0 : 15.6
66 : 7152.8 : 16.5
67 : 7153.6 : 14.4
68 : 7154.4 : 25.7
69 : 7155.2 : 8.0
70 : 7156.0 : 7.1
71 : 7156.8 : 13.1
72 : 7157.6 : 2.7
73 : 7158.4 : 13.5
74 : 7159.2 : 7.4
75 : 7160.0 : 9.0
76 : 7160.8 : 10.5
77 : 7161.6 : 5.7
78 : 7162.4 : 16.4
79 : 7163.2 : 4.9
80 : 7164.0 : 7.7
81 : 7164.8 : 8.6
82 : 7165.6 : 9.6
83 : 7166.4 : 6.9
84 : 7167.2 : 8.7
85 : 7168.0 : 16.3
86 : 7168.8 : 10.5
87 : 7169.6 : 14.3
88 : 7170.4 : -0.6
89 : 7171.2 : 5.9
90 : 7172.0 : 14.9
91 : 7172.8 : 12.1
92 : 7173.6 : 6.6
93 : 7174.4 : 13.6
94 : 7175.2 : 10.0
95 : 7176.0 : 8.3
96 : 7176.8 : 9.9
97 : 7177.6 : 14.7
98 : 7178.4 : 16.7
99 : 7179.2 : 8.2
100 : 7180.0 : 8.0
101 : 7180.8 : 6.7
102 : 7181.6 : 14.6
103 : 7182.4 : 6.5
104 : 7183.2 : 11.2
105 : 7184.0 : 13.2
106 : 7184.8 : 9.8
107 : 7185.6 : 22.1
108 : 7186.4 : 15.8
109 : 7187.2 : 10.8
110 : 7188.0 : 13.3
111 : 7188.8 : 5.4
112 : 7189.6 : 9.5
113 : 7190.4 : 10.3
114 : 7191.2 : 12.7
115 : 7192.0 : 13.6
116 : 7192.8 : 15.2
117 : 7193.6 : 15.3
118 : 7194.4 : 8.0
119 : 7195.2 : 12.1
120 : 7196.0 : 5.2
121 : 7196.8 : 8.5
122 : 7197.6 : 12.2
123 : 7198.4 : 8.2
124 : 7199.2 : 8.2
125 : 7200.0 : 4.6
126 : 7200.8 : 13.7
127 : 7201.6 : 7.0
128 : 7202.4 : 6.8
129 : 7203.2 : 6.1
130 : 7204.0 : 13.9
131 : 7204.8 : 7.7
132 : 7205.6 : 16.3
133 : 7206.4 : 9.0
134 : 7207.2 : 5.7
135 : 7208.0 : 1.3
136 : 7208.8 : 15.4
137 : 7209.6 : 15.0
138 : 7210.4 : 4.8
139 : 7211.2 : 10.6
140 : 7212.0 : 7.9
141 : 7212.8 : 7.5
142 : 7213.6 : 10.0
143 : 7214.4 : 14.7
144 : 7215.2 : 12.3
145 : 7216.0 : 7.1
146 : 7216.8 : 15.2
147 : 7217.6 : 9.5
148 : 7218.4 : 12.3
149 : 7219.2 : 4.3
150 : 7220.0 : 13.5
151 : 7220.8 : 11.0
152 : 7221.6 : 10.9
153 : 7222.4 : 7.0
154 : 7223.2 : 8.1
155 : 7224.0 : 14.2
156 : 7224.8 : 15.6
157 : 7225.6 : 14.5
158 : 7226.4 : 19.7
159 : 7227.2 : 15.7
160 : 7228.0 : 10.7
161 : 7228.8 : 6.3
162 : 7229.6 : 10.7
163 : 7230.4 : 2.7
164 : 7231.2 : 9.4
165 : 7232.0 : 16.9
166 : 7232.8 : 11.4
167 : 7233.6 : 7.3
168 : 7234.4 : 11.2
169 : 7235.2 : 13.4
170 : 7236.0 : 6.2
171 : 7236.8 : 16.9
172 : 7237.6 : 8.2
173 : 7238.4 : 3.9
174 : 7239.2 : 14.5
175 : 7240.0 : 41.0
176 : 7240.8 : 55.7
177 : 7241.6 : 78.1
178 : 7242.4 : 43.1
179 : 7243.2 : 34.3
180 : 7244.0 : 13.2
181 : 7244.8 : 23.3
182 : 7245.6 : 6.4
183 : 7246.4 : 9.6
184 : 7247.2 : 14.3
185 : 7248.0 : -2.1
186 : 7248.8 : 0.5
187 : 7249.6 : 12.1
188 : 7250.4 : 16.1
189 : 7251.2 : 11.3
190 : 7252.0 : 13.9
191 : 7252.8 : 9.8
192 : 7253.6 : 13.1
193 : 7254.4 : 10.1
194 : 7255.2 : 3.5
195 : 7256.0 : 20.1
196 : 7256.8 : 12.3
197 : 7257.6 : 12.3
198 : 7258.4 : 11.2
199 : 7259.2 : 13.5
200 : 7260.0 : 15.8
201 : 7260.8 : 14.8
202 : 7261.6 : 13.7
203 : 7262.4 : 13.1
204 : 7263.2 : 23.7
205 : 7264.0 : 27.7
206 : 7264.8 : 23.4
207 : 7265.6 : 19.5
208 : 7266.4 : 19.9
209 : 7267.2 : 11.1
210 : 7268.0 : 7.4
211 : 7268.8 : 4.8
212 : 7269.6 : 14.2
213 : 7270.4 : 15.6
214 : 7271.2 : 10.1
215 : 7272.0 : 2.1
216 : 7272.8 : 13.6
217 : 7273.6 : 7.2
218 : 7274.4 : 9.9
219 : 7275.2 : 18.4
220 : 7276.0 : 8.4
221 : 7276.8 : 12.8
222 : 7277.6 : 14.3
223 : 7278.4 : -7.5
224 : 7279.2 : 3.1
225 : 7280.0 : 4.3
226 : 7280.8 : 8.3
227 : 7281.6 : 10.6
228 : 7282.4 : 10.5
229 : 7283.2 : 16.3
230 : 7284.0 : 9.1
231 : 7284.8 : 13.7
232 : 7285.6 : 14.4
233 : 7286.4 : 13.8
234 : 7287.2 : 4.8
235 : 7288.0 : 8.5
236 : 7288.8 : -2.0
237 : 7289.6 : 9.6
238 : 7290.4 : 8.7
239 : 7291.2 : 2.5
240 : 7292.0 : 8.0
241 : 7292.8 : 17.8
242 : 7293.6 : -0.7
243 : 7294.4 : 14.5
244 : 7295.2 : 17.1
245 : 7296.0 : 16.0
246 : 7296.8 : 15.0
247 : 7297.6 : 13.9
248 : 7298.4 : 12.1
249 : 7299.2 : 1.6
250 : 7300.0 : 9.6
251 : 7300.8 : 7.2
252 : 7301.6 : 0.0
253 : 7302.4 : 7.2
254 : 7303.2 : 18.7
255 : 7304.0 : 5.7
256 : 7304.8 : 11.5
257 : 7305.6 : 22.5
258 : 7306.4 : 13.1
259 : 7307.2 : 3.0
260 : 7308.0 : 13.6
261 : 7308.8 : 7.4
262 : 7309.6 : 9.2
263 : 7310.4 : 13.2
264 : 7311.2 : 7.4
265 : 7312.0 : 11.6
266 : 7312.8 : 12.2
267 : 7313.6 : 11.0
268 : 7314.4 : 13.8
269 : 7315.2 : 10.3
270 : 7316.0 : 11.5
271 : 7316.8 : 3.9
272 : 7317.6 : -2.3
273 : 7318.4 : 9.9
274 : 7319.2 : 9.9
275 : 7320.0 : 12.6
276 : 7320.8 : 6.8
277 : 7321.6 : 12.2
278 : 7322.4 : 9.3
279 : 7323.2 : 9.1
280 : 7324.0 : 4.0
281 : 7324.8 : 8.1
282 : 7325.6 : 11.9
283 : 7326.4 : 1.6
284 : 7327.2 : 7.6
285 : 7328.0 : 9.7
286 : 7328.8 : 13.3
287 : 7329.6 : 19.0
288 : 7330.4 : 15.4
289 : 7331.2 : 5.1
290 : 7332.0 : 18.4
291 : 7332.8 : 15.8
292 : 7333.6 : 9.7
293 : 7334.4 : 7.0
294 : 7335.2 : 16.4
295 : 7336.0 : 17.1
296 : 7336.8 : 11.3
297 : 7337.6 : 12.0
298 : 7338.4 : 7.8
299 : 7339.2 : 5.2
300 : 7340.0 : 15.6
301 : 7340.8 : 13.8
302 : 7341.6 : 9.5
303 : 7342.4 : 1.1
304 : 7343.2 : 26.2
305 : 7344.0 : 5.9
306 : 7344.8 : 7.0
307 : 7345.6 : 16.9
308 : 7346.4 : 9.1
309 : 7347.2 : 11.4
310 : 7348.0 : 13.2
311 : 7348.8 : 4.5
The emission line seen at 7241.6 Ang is H-alpha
